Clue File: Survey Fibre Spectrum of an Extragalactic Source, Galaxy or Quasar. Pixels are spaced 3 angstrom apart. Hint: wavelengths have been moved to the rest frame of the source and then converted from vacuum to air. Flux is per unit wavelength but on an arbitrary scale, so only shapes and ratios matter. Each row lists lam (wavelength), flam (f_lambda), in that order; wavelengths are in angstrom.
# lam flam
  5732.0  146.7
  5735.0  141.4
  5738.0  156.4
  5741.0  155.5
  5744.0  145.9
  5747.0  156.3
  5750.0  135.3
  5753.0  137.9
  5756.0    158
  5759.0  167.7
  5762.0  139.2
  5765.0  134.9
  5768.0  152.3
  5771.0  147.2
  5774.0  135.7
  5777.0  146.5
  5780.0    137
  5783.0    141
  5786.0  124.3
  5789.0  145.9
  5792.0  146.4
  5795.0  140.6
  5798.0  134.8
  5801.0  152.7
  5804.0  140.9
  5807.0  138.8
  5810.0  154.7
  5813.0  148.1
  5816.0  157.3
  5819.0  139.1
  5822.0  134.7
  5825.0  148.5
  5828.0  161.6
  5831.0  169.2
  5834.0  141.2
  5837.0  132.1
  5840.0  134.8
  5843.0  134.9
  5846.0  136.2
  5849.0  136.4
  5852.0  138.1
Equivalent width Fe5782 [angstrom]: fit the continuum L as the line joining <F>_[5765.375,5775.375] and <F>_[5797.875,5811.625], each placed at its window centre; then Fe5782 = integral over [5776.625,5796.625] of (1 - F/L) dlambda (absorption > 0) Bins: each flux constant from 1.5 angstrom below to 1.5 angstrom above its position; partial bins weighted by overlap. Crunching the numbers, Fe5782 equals 0.7 angstrom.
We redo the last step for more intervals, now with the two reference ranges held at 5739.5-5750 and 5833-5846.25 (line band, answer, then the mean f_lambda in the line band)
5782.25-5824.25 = -0.55 angstrom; 143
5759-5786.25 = 0.72 angstrom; 142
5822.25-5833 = -1.45 angstrom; 156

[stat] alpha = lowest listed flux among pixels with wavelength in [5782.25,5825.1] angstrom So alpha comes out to 124.3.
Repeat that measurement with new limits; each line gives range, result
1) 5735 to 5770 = 134.9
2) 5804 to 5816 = 138.8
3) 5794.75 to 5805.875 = 134.8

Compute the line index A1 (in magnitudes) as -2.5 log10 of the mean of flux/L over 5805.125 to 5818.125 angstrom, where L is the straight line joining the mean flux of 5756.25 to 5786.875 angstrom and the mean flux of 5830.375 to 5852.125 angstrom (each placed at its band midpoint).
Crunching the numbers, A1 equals -0.06 mag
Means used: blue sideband 144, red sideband 139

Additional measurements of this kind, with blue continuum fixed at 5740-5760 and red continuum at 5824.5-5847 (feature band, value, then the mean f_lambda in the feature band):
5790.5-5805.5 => 0.031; 143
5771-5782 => 0.059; 141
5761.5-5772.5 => 0.041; 144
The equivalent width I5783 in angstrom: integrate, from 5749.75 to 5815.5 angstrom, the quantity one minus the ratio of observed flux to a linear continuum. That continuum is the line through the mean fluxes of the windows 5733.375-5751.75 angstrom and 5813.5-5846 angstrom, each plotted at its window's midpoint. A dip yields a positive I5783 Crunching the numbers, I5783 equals 1.2 angstrom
